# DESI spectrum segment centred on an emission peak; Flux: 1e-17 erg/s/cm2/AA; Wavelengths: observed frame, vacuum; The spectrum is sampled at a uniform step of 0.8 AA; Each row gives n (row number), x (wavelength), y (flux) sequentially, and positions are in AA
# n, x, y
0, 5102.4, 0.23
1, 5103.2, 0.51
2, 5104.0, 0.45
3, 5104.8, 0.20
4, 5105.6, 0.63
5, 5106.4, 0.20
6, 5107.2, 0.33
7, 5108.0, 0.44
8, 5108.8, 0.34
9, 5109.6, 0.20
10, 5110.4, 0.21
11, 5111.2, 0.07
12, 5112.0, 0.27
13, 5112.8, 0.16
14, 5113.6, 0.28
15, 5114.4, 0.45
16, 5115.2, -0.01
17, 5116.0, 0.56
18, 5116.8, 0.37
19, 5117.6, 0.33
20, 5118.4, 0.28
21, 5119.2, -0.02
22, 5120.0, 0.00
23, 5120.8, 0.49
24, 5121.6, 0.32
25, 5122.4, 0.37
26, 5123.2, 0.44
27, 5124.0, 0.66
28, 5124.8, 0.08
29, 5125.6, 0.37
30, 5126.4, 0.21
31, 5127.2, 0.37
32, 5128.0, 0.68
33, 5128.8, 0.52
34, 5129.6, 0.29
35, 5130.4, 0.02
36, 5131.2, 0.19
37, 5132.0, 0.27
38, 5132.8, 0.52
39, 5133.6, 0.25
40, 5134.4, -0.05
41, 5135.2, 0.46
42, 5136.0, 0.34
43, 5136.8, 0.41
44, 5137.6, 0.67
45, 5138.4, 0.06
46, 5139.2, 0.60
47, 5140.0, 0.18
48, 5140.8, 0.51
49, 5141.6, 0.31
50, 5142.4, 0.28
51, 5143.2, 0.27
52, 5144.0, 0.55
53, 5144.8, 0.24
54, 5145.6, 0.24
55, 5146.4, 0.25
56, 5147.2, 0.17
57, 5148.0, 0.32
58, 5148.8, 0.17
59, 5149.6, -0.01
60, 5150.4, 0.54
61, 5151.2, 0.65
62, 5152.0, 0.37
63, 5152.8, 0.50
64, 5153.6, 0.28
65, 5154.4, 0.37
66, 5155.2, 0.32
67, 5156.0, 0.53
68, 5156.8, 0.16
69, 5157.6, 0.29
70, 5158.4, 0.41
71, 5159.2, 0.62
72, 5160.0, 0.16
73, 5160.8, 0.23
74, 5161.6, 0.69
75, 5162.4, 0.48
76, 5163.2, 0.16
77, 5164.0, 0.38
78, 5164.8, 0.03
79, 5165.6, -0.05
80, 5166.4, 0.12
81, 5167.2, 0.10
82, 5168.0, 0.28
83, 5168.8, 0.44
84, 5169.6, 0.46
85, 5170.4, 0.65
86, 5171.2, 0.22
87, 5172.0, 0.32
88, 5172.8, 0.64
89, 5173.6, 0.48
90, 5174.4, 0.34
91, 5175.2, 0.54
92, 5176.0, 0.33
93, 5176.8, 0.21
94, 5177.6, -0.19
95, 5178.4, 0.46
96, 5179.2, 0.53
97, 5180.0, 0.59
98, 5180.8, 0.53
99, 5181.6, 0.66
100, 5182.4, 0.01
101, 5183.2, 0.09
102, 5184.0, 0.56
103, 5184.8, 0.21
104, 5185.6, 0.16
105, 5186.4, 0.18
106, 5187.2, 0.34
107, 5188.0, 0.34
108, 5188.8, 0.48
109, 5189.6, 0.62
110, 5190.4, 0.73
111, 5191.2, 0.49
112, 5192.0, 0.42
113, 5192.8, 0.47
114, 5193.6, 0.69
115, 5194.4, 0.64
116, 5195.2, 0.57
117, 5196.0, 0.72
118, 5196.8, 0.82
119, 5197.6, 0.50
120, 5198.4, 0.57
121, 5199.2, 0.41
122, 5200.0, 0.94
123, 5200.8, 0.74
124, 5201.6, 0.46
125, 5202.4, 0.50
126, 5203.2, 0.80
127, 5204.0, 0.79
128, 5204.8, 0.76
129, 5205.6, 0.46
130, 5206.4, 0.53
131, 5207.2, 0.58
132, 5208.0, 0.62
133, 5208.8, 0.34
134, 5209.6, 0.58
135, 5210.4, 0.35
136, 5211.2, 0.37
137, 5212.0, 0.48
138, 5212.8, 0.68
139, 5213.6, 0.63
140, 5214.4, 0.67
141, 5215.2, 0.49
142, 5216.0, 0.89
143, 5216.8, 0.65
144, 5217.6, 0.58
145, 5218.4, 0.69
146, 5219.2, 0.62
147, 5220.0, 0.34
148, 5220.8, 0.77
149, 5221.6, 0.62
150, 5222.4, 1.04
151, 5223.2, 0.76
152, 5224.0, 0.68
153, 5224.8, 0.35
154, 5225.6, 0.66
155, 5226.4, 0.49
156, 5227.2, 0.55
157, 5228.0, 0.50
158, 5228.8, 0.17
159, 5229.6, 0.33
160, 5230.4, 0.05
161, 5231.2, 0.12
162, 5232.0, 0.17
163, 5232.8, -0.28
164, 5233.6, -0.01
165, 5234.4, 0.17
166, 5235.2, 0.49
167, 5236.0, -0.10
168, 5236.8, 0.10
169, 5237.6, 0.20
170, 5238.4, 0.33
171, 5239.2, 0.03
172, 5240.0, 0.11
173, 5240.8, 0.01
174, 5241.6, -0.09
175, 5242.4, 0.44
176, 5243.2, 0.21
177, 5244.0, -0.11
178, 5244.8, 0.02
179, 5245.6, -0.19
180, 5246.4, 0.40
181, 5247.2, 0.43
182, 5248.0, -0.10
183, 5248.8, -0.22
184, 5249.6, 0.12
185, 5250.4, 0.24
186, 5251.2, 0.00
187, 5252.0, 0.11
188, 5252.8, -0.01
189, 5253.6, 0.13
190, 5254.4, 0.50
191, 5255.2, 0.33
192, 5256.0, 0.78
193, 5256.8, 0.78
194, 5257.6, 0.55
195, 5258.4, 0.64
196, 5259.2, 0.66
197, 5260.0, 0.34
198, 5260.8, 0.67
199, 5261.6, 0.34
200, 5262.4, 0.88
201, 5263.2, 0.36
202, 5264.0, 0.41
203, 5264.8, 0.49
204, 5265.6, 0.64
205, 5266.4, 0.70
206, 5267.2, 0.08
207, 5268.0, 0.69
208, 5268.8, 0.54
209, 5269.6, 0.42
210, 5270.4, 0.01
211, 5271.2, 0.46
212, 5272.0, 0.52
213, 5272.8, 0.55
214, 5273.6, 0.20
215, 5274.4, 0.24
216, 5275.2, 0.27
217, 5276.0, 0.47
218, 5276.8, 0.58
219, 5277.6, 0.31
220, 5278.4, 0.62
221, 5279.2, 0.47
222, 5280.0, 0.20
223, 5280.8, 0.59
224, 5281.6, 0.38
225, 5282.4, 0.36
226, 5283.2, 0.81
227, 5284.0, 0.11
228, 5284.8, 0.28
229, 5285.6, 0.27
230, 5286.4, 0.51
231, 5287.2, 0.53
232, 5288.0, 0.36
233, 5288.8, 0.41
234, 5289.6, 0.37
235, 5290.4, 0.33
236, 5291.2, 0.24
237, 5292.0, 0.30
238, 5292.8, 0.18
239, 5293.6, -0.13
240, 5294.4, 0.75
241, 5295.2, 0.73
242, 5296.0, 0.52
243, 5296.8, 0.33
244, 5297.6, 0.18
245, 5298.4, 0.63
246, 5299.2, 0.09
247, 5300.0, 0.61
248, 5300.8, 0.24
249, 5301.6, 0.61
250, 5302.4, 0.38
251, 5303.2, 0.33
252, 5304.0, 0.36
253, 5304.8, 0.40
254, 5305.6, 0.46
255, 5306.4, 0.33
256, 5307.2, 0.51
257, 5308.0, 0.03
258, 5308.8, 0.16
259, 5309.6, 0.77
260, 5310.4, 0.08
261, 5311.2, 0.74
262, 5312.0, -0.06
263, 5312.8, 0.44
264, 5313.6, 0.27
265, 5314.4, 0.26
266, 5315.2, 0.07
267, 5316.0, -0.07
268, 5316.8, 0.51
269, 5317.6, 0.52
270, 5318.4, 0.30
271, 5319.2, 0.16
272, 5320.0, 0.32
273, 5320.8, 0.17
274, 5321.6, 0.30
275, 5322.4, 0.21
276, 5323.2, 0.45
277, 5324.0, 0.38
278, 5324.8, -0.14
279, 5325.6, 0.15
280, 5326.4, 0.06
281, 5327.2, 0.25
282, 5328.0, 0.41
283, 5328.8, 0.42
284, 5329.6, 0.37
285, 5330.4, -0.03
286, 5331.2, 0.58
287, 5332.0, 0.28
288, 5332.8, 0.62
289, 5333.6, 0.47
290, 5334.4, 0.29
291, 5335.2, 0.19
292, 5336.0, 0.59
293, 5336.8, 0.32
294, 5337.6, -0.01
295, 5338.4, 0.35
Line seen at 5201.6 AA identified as C IV 1549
